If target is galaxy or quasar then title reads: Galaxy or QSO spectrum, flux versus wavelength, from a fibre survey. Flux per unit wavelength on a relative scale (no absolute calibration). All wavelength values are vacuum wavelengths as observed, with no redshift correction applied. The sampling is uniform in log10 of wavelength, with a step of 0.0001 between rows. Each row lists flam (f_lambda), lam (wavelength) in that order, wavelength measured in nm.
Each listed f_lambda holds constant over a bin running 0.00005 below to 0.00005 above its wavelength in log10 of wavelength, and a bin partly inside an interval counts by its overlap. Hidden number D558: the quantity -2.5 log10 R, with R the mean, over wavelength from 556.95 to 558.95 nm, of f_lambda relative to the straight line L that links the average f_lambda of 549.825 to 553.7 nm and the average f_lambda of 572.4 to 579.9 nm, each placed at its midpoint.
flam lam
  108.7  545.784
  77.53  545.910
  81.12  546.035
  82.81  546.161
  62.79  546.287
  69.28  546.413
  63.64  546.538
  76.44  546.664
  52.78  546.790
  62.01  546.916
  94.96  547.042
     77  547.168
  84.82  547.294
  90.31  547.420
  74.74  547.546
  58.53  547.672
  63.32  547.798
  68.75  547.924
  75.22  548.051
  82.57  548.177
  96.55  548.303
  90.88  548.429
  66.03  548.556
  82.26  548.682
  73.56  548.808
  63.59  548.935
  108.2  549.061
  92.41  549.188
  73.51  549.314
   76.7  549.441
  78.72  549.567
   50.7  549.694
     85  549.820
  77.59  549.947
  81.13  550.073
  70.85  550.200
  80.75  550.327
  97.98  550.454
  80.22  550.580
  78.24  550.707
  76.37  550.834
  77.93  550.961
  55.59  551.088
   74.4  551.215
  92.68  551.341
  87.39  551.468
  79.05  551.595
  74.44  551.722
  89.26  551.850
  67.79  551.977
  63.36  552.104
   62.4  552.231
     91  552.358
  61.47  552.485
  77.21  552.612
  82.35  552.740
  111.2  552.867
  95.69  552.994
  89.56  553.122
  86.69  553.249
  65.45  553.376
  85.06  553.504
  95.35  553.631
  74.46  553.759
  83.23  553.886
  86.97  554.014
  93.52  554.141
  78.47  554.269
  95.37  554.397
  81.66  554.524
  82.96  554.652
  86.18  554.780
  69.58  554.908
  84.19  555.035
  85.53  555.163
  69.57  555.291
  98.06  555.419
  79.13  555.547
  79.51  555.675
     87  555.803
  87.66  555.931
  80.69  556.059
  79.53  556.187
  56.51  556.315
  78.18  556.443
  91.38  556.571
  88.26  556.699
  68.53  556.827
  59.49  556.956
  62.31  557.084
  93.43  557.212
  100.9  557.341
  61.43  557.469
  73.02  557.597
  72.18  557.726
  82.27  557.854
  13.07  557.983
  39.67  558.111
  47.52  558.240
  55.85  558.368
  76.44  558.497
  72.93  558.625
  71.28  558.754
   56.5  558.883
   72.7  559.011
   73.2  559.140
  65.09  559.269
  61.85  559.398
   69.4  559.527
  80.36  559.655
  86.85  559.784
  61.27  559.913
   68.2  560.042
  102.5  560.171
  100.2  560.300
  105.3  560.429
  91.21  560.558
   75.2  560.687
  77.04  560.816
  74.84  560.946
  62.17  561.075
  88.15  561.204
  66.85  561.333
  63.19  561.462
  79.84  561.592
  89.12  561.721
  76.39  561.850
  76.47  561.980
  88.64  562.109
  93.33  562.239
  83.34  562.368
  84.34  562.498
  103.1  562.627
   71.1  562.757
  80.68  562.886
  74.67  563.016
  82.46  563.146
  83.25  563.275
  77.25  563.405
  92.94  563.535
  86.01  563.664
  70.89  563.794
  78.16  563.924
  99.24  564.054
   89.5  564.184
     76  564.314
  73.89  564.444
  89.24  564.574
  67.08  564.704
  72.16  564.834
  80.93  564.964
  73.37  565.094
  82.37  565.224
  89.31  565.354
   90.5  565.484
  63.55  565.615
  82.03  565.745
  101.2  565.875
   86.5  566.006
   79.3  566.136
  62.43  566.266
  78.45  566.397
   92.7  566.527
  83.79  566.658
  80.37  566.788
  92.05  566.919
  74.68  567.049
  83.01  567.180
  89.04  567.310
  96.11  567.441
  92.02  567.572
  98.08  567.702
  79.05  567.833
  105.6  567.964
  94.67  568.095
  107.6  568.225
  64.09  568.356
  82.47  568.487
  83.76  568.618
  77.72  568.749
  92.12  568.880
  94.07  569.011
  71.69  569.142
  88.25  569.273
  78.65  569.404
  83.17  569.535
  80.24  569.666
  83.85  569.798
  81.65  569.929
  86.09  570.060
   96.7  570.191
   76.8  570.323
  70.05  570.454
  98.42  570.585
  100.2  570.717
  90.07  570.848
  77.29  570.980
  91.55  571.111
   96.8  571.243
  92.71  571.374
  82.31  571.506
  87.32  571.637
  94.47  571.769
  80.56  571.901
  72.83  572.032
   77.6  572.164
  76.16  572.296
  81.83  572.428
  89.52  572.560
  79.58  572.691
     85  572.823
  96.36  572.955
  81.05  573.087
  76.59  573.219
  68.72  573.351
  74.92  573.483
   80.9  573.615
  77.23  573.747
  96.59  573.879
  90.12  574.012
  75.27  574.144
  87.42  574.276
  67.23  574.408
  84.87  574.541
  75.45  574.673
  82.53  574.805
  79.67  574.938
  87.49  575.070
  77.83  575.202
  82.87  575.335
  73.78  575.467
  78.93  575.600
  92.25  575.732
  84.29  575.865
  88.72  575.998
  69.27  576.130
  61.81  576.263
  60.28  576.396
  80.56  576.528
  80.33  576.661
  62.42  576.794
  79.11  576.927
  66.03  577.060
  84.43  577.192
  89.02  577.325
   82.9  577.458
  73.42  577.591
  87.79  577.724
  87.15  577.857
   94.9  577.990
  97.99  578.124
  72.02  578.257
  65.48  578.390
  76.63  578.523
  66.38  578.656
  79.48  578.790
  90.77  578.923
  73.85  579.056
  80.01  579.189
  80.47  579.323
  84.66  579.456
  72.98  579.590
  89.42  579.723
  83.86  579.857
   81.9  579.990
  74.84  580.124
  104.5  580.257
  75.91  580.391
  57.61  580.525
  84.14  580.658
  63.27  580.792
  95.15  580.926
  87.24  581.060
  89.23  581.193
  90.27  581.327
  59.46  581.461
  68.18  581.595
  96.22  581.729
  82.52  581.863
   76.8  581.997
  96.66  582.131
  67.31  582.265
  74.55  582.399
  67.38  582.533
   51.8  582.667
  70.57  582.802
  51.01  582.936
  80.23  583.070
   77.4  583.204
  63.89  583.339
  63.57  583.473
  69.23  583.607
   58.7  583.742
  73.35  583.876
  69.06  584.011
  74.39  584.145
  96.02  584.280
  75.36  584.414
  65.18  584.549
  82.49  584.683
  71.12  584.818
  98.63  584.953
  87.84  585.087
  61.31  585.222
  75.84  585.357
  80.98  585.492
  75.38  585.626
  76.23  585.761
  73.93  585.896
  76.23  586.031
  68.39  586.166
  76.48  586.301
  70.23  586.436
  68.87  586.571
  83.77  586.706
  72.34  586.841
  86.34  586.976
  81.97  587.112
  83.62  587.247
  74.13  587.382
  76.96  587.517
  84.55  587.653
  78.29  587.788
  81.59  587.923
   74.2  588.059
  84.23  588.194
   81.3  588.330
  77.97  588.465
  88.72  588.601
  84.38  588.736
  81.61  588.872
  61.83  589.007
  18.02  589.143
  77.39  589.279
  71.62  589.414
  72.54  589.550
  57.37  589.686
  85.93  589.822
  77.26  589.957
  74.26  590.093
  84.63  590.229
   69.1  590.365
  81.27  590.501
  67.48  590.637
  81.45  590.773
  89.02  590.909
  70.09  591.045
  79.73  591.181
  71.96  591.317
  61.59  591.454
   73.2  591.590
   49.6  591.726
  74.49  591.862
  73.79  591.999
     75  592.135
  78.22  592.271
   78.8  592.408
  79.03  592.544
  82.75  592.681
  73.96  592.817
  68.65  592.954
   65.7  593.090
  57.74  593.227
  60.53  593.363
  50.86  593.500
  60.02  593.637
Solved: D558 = 0.23 mag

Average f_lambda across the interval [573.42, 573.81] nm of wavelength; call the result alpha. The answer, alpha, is 77.7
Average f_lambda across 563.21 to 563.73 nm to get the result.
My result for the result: 85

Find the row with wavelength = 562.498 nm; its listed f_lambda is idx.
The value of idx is 84.34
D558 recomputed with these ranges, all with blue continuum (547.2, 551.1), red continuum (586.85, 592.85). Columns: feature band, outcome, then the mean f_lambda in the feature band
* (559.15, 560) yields 0.10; 70.9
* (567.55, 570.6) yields -0.12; 85.8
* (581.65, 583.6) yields 0.04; 72.7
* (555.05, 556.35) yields -0.05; 81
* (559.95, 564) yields -0.07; 82.1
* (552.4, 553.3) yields -0.11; 86.4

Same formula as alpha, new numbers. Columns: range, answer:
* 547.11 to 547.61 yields 81.7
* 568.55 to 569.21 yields 83.9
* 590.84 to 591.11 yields 79.7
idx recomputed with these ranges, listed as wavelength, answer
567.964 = 105.6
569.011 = 94.07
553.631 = 95.35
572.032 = 72.83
